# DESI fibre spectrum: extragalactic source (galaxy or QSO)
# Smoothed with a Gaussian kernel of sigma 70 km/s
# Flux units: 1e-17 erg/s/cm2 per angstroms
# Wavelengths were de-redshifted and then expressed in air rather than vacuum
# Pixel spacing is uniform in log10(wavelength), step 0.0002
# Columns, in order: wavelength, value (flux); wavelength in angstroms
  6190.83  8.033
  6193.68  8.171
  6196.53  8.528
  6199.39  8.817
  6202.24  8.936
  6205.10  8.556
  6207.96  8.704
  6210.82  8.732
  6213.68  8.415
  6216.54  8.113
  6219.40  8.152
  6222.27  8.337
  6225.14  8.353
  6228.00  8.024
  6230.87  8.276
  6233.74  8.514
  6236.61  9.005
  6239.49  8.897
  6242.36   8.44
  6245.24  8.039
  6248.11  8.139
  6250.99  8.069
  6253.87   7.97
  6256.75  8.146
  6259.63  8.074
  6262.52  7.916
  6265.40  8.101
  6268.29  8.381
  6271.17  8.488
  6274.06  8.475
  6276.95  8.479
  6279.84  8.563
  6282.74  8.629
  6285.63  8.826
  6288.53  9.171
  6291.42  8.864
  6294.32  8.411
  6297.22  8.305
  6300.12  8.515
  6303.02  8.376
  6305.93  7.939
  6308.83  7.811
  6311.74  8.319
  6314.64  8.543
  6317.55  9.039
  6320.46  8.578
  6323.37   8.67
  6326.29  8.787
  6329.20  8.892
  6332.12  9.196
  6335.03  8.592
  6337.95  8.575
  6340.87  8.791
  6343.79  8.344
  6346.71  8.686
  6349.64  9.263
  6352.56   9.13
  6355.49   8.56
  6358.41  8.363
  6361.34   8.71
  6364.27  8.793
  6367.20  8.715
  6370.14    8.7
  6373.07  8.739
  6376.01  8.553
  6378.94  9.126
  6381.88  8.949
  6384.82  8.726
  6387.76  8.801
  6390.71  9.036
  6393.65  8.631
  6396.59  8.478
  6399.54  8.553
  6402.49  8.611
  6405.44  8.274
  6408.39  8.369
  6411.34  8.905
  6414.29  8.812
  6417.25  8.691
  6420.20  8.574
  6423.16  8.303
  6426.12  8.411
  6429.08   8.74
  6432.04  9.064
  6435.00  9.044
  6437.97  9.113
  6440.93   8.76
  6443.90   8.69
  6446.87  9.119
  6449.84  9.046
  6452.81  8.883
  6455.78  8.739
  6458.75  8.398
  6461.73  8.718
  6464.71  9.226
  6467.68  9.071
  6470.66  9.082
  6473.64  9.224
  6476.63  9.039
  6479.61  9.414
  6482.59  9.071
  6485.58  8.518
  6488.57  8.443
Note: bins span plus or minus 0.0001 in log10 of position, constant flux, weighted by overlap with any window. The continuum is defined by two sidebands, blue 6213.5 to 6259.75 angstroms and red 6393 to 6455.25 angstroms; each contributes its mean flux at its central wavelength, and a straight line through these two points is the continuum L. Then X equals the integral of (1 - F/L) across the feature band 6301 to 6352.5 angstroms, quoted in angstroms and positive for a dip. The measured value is -0.8 angstroms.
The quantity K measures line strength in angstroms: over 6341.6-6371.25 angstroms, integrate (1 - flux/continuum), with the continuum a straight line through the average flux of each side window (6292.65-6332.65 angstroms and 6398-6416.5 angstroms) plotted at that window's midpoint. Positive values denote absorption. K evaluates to -0.6 angstroms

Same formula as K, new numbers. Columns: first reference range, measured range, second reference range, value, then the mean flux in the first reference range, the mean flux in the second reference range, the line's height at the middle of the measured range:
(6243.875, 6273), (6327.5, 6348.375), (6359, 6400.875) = -0.48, 8.14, 8.74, 8.53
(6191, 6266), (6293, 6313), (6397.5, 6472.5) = 0.63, 8.36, 8.77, 8.51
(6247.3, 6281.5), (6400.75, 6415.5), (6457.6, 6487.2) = 0.27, 8.24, 8.98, 8.75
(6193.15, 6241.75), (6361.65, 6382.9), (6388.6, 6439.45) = -0.35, 8.51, 8.68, 8.65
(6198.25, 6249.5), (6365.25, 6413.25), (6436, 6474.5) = 0.52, 8.47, 8.93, 8.79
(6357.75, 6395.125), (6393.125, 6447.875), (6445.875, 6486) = 1.12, 8.77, 8.98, 8.87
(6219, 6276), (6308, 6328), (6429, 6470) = -0.13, 8.29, 8.91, 8.51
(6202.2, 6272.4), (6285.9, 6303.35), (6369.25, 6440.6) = -0.35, 8.34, 8.72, 8.47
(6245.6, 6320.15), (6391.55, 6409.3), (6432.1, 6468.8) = 0.49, 8.38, 8.91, 8.75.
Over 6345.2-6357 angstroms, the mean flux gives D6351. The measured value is 8.91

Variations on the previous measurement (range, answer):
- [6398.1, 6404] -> 8.58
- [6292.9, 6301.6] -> 8.41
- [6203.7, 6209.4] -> 8.63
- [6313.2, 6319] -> 8.79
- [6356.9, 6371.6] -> 8.66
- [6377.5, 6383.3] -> 9.04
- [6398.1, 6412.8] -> 8.54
